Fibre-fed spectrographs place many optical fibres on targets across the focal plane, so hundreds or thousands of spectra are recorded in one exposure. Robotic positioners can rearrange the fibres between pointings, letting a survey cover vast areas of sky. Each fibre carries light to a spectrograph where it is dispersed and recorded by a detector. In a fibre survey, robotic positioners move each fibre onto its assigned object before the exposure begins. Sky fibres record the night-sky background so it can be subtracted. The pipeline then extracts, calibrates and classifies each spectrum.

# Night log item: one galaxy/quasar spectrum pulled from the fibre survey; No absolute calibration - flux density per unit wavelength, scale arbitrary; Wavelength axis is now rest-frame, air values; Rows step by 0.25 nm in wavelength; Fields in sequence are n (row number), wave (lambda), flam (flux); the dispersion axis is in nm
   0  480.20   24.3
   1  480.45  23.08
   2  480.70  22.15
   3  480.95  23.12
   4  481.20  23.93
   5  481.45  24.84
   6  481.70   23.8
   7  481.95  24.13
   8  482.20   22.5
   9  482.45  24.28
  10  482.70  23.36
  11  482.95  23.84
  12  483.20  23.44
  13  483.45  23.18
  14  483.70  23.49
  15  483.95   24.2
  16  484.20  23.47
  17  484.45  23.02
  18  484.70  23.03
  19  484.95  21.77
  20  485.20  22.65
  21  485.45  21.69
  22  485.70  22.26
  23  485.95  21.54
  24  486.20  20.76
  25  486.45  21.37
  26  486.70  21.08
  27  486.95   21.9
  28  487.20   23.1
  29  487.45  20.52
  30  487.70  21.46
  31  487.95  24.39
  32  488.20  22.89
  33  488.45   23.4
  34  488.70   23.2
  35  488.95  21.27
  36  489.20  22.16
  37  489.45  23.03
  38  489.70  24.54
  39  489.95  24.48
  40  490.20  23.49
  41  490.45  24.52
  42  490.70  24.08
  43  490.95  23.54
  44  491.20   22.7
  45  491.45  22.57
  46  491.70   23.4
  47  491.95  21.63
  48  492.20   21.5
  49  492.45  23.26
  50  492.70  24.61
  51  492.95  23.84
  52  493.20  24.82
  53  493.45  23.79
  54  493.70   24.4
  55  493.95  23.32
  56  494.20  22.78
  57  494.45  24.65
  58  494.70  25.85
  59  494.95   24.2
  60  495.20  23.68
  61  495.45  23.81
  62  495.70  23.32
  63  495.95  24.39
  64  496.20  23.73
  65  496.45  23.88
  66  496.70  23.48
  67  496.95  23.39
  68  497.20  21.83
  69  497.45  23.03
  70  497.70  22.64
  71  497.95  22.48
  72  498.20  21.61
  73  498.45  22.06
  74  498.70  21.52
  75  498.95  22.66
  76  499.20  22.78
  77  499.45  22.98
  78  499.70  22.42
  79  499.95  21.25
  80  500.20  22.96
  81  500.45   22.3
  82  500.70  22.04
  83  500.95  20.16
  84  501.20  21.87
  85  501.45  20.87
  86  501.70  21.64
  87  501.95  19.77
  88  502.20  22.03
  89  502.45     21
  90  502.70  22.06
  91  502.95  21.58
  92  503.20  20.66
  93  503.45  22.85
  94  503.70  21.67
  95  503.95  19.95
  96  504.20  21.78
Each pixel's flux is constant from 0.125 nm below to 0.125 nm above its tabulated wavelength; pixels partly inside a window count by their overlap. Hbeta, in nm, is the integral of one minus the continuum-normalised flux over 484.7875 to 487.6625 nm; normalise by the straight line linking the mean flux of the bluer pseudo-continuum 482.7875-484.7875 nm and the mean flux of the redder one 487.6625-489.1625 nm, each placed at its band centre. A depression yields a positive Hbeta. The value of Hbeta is 0.18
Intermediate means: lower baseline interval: 23.5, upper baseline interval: 22.8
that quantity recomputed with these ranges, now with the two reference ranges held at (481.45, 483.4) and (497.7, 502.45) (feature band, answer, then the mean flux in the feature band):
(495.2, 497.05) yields -0.12 nm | 23.7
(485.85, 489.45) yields 0.16 nm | 22.1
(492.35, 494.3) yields -0.11 nm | 23.9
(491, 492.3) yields 0.02 nm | 22.4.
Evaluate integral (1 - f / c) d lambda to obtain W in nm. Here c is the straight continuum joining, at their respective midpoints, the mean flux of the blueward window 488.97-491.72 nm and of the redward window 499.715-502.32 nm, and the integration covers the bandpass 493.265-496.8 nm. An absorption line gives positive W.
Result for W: -0.216 nm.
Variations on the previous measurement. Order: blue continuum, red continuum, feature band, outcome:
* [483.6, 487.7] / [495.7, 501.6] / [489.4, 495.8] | -0.386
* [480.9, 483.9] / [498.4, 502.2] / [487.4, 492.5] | -0.019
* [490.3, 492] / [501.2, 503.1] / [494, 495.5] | -0.100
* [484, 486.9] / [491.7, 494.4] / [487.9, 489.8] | -0.029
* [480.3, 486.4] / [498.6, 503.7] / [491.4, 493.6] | -0.090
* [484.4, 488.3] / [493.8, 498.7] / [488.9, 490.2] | -0.044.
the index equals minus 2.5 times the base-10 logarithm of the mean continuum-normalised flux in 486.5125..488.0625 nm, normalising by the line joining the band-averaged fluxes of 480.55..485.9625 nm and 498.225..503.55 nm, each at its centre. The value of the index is 0.04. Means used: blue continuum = 23.2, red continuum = 21.8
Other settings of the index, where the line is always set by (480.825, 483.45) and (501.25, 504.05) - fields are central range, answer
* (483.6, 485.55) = 0.02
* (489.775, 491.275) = -0.05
